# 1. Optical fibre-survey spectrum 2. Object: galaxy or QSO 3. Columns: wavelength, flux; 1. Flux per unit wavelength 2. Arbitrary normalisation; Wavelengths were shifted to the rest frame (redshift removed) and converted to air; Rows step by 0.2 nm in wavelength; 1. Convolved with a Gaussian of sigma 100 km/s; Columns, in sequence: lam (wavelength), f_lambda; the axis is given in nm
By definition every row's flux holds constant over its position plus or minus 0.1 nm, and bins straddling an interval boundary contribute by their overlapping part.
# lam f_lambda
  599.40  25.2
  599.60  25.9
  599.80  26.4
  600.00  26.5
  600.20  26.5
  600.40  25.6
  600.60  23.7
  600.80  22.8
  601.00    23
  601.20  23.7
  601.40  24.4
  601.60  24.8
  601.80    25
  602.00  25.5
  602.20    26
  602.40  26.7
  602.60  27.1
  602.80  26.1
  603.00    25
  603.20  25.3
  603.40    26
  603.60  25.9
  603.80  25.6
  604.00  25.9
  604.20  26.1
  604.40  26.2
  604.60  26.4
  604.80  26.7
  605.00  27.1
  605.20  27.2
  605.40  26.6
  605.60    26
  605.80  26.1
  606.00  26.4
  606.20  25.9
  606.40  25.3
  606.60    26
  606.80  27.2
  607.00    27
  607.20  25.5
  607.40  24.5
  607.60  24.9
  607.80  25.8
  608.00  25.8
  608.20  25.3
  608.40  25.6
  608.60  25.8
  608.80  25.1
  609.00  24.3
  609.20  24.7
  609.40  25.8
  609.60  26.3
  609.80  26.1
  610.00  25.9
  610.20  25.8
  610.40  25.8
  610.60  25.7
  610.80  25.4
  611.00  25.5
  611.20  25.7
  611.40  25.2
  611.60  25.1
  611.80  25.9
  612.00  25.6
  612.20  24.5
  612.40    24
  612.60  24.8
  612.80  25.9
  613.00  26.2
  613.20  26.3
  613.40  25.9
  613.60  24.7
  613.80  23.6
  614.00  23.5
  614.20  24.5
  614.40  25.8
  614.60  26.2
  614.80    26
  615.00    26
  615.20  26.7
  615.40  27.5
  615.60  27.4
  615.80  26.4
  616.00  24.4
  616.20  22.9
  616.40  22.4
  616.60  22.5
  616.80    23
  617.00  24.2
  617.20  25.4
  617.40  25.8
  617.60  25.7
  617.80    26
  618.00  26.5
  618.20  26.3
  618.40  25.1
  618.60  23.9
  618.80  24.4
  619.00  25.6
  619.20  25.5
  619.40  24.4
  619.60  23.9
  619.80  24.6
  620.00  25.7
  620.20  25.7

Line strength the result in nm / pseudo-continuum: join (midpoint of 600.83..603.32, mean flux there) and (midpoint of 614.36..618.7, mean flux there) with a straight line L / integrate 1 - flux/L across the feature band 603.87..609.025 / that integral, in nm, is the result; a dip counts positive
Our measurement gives -0.16 nm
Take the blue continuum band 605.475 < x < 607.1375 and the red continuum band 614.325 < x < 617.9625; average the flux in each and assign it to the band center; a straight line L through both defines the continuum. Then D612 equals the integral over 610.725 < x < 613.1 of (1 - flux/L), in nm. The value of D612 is 0.03 nm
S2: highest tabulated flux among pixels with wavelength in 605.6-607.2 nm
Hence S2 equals 27.2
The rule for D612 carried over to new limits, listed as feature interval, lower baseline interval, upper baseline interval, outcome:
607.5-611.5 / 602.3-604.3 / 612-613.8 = -0.01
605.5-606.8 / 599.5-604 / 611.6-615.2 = -0.04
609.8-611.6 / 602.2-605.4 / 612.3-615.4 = 0.00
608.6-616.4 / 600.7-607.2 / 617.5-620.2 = 0.01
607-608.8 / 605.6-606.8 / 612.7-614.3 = 0.02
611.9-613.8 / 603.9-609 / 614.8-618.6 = 0.02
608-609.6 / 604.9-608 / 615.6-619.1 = 0.03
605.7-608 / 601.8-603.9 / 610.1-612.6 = -0.02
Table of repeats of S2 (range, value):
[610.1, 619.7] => 27.5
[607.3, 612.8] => 26.3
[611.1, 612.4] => 25.9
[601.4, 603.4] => 27.1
